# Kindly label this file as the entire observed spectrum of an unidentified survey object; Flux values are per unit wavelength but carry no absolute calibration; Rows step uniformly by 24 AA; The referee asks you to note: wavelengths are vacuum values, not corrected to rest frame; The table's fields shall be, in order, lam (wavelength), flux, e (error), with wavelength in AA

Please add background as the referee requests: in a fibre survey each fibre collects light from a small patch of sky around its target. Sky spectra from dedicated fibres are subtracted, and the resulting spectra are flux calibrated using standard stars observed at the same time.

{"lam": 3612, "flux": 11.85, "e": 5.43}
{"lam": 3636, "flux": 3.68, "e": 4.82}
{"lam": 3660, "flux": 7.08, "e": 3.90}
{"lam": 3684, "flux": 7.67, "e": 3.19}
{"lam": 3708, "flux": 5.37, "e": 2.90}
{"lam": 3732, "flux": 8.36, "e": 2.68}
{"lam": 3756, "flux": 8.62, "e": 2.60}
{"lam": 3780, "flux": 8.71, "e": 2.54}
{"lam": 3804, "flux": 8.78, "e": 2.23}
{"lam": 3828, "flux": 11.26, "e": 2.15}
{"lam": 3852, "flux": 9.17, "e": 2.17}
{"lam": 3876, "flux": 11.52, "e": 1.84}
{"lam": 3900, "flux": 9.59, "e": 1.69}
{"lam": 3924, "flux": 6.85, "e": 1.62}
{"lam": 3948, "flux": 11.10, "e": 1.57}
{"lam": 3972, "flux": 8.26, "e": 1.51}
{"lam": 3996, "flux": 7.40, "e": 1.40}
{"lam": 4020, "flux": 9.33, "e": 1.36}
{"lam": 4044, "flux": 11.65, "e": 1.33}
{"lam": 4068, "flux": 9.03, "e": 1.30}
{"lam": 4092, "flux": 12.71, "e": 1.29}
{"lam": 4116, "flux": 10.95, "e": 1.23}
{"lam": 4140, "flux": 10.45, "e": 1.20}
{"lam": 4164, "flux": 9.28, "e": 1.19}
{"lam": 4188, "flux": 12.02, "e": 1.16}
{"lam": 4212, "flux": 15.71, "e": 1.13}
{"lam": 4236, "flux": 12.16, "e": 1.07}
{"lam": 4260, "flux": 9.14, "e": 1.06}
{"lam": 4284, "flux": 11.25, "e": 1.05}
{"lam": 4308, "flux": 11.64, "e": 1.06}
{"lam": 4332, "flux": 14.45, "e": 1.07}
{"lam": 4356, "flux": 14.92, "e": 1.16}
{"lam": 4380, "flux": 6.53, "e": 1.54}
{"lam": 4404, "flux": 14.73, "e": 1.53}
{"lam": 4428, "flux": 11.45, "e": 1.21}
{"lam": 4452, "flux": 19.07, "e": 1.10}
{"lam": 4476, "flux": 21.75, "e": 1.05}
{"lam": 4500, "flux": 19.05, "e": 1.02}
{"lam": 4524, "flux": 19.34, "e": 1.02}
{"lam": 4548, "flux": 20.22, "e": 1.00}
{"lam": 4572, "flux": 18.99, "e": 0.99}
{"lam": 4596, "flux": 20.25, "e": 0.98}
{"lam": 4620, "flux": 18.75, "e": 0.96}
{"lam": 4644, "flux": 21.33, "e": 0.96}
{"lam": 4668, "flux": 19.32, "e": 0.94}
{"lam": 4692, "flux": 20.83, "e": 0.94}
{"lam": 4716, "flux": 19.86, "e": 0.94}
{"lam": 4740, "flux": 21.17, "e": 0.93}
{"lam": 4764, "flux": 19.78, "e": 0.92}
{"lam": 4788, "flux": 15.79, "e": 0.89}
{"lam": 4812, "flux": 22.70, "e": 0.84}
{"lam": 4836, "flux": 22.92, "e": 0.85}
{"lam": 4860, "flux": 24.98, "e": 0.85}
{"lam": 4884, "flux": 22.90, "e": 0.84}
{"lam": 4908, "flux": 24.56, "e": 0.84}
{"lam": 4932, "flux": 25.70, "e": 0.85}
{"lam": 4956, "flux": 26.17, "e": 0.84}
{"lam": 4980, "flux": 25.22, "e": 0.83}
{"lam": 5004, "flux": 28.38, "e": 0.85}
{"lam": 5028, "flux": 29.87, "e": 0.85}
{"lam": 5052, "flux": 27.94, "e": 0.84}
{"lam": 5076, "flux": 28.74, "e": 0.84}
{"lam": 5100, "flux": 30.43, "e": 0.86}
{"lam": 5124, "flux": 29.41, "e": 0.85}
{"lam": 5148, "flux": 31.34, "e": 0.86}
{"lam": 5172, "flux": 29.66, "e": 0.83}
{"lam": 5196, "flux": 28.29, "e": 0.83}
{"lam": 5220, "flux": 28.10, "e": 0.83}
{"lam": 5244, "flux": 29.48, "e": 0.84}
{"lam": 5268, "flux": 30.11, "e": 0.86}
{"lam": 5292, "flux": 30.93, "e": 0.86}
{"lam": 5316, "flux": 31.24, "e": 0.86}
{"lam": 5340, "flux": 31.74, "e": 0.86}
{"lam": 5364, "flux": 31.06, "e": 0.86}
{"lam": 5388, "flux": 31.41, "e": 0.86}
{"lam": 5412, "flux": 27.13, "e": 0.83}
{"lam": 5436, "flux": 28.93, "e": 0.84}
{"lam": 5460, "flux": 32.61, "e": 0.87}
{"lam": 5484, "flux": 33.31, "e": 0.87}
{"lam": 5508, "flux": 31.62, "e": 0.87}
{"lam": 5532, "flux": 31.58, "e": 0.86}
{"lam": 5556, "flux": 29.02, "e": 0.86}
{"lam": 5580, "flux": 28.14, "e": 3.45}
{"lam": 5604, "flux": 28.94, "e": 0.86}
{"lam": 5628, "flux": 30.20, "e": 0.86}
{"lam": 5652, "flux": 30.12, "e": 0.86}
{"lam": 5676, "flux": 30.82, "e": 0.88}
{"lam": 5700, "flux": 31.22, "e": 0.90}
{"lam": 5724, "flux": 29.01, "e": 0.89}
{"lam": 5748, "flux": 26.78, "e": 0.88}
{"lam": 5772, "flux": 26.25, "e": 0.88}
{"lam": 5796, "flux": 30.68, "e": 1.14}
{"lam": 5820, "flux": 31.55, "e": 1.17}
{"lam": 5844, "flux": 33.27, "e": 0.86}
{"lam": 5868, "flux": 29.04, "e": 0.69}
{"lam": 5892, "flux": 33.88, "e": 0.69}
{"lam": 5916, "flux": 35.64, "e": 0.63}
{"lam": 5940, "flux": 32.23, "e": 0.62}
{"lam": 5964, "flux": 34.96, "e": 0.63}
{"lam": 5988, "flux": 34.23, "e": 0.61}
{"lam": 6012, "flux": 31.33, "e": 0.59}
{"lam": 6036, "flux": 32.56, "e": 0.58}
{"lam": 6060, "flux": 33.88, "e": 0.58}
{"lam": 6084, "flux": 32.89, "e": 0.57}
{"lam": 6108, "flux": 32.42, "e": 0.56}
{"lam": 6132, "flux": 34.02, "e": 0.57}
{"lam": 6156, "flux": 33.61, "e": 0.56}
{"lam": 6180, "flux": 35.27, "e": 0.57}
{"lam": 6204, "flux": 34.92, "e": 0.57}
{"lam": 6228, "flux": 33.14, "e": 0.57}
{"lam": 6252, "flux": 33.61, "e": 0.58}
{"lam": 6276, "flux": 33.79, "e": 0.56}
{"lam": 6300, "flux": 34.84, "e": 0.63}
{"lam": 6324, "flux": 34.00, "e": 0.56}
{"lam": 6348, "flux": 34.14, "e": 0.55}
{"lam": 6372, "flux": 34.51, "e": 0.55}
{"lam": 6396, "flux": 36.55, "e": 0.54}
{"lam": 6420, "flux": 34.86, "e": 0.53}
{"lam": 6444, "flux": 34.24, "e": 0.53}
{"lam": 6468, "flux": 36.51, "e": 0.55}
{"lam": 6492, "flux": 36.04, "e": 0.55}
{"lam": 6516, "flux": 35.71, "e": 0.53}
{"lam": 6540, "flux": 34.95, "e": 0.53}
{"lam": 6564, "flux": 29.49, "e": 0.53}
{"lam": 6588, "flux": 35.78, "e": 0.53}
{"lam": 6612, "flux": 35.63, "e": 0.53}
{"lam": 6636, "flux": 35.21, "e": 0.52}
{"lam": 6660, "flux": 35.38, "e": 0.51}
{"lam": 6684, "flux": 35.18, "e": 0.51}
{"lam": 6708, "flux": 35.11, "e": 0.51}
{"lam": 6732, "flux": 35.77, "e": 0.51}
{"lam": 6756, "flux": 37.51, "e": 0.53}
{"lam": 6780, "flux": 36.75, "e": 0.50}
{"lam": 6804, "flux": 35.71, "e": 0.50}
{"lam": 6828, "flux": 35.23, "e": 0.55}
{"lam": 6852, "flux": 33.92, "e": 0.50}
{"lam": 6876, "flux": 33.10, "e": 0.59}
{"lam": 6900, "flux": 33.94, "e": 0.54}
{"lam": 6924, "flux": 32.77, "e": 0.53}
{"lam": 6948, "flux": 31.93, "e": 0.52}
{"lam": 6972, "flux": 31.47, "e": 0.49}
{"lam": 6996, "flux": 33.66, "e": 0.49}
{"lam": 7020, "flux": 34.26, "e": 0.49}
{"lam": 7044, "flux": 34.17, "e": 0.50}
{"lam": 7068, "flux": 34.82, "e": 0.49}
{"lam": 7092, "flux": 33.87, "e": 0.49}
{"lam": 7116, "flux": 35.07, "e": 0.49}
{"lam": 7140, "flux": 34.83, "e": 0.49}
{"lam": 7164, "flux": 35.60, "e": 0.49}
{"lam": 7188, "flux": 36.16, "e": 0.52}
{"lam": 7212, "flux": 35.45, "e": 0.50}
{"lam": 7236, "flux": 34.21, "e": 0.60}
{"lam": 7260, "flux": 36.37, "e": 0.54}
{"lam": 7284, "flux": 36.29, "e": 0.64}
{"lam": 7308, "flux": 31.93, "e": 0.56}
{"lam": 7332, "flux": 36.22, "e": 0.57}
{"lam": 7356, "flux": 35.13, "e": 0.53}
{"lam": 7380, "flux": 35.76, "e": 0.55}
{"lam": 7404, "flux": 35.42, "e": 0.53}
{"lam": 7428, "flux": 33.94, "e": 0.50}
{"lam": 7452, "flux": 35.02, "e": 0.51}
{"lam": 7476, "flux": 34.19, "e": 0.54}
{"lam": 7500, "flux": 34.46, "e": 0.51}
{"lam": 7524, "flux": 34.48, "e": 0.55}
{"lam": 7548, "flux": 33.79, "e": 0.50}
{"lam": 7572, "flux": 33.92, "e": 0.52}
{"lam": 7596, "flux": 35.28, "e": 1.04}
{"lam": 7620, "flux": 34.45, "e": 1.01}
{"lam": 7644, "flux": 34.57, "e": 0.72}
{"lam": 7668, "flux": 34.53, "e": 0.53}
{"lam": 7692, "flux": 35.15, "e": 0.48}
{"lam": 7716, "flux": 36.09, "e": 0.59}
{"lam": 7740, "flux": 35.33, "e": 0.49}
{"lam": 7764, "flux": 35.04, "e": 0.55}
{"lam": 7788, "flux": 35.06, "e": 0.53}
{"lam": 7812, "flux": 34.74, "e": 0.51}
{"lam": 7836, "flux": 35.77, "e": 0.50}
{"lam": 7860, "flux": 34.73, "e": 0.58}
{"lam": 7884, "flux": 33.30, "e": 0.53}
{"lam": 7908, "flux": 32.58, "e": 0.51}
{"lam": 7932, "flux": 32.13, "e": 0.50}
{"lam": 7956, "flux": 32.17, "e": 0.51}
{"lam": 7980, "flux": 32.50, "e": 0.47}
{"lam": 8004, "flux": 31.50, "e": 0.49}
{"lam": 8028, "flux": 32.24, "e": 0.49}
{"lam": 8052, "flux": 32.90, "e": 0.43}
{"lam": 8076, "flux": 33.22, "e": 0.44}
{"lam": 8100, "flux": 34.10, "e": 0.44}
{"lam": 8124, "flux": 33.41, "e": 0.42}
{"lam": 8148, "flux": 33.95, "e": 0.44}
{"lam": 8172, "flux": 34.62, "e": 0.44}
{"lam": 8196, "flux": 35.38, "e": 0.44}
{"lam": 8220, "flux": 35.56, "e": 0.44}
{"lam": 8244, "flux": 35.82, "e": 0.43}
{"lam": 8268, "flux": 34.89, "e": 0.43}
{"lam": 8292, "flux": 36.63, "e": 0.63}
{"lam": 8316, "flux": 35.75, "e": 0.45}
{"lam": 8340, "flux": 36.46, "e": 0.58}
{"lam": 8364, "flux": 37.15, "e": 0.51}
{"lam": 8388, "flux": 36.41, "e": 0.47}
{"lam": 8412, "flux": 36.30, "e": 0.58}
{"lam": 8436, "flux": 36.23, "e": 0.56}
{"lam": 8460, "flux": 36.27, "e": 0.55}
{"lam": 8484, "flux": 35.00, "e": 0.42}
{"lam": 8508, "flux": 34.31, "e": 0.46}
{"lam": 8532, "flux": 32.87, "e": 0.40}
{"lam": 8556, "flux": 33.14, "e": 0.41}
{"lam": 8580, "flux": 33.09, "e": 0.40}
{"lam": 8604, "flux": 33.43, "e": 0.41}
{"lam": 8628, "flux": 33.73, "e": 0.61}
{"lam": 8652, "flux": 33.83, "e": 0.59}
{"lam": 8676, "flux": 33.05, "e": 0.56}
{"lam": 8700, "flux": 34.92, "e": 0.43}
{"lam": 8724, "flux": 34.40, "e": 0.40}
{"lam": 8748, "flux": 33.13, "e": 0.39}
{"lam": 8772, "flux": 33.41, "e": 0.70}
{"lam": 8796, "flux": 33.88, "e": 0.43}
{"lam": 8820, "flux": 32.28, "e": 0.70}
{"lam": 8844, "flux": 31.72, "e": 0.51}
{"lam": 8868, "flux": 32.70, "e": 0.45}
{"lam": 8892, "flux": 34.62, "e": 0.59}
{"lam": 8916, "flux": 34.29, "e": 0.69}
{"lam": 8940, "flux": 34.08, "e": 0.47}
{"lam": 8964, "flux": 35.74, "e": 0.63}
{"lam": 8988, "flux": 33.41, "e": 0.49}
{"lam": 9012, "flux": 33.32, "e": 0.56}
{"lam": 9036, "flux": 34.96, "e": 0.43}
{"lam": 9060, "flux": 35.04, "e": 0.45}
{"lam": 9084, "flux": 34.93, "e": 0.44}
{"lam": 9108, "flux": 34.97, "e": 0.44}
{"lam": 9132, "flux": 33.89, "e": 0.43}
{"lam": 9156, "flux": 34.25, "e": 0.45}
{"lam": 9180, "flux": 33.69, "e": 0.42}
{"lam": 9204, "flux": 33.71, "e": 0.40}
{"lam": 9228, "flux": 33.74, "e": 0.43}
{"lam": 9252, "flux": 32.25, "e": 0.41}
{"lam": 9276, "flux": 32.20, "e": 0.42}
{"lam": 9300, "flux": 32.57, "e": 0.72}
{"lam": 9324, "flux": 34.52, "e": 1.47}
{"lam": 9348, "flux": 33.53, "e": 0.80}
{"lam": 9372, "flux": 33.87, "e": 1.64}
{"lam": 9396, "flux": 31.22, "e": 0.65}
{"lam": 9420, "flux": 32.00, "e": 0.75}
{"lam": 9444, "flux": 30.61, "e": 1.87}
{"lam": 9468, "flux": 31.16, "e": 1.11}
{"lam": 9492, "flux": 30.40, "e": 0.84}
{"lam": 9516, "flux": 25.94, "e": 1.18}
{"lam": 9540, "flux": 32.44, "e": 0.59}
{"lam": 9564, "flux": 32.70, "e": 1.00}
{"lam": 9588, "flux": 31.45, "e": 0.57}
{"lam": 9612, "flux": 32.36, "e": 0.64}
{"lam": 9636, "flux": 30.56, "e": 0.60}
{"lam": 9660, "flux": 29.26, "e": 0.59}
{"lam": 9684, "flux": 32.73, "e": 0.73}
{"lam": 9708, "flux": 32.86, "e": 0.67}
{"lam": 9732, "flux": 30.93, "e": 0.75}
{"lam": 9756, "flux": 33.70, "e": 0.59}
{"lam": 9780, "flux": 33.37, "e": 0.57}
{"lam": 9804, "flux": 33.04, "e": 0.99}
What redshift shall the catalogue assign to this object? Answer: 0.11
